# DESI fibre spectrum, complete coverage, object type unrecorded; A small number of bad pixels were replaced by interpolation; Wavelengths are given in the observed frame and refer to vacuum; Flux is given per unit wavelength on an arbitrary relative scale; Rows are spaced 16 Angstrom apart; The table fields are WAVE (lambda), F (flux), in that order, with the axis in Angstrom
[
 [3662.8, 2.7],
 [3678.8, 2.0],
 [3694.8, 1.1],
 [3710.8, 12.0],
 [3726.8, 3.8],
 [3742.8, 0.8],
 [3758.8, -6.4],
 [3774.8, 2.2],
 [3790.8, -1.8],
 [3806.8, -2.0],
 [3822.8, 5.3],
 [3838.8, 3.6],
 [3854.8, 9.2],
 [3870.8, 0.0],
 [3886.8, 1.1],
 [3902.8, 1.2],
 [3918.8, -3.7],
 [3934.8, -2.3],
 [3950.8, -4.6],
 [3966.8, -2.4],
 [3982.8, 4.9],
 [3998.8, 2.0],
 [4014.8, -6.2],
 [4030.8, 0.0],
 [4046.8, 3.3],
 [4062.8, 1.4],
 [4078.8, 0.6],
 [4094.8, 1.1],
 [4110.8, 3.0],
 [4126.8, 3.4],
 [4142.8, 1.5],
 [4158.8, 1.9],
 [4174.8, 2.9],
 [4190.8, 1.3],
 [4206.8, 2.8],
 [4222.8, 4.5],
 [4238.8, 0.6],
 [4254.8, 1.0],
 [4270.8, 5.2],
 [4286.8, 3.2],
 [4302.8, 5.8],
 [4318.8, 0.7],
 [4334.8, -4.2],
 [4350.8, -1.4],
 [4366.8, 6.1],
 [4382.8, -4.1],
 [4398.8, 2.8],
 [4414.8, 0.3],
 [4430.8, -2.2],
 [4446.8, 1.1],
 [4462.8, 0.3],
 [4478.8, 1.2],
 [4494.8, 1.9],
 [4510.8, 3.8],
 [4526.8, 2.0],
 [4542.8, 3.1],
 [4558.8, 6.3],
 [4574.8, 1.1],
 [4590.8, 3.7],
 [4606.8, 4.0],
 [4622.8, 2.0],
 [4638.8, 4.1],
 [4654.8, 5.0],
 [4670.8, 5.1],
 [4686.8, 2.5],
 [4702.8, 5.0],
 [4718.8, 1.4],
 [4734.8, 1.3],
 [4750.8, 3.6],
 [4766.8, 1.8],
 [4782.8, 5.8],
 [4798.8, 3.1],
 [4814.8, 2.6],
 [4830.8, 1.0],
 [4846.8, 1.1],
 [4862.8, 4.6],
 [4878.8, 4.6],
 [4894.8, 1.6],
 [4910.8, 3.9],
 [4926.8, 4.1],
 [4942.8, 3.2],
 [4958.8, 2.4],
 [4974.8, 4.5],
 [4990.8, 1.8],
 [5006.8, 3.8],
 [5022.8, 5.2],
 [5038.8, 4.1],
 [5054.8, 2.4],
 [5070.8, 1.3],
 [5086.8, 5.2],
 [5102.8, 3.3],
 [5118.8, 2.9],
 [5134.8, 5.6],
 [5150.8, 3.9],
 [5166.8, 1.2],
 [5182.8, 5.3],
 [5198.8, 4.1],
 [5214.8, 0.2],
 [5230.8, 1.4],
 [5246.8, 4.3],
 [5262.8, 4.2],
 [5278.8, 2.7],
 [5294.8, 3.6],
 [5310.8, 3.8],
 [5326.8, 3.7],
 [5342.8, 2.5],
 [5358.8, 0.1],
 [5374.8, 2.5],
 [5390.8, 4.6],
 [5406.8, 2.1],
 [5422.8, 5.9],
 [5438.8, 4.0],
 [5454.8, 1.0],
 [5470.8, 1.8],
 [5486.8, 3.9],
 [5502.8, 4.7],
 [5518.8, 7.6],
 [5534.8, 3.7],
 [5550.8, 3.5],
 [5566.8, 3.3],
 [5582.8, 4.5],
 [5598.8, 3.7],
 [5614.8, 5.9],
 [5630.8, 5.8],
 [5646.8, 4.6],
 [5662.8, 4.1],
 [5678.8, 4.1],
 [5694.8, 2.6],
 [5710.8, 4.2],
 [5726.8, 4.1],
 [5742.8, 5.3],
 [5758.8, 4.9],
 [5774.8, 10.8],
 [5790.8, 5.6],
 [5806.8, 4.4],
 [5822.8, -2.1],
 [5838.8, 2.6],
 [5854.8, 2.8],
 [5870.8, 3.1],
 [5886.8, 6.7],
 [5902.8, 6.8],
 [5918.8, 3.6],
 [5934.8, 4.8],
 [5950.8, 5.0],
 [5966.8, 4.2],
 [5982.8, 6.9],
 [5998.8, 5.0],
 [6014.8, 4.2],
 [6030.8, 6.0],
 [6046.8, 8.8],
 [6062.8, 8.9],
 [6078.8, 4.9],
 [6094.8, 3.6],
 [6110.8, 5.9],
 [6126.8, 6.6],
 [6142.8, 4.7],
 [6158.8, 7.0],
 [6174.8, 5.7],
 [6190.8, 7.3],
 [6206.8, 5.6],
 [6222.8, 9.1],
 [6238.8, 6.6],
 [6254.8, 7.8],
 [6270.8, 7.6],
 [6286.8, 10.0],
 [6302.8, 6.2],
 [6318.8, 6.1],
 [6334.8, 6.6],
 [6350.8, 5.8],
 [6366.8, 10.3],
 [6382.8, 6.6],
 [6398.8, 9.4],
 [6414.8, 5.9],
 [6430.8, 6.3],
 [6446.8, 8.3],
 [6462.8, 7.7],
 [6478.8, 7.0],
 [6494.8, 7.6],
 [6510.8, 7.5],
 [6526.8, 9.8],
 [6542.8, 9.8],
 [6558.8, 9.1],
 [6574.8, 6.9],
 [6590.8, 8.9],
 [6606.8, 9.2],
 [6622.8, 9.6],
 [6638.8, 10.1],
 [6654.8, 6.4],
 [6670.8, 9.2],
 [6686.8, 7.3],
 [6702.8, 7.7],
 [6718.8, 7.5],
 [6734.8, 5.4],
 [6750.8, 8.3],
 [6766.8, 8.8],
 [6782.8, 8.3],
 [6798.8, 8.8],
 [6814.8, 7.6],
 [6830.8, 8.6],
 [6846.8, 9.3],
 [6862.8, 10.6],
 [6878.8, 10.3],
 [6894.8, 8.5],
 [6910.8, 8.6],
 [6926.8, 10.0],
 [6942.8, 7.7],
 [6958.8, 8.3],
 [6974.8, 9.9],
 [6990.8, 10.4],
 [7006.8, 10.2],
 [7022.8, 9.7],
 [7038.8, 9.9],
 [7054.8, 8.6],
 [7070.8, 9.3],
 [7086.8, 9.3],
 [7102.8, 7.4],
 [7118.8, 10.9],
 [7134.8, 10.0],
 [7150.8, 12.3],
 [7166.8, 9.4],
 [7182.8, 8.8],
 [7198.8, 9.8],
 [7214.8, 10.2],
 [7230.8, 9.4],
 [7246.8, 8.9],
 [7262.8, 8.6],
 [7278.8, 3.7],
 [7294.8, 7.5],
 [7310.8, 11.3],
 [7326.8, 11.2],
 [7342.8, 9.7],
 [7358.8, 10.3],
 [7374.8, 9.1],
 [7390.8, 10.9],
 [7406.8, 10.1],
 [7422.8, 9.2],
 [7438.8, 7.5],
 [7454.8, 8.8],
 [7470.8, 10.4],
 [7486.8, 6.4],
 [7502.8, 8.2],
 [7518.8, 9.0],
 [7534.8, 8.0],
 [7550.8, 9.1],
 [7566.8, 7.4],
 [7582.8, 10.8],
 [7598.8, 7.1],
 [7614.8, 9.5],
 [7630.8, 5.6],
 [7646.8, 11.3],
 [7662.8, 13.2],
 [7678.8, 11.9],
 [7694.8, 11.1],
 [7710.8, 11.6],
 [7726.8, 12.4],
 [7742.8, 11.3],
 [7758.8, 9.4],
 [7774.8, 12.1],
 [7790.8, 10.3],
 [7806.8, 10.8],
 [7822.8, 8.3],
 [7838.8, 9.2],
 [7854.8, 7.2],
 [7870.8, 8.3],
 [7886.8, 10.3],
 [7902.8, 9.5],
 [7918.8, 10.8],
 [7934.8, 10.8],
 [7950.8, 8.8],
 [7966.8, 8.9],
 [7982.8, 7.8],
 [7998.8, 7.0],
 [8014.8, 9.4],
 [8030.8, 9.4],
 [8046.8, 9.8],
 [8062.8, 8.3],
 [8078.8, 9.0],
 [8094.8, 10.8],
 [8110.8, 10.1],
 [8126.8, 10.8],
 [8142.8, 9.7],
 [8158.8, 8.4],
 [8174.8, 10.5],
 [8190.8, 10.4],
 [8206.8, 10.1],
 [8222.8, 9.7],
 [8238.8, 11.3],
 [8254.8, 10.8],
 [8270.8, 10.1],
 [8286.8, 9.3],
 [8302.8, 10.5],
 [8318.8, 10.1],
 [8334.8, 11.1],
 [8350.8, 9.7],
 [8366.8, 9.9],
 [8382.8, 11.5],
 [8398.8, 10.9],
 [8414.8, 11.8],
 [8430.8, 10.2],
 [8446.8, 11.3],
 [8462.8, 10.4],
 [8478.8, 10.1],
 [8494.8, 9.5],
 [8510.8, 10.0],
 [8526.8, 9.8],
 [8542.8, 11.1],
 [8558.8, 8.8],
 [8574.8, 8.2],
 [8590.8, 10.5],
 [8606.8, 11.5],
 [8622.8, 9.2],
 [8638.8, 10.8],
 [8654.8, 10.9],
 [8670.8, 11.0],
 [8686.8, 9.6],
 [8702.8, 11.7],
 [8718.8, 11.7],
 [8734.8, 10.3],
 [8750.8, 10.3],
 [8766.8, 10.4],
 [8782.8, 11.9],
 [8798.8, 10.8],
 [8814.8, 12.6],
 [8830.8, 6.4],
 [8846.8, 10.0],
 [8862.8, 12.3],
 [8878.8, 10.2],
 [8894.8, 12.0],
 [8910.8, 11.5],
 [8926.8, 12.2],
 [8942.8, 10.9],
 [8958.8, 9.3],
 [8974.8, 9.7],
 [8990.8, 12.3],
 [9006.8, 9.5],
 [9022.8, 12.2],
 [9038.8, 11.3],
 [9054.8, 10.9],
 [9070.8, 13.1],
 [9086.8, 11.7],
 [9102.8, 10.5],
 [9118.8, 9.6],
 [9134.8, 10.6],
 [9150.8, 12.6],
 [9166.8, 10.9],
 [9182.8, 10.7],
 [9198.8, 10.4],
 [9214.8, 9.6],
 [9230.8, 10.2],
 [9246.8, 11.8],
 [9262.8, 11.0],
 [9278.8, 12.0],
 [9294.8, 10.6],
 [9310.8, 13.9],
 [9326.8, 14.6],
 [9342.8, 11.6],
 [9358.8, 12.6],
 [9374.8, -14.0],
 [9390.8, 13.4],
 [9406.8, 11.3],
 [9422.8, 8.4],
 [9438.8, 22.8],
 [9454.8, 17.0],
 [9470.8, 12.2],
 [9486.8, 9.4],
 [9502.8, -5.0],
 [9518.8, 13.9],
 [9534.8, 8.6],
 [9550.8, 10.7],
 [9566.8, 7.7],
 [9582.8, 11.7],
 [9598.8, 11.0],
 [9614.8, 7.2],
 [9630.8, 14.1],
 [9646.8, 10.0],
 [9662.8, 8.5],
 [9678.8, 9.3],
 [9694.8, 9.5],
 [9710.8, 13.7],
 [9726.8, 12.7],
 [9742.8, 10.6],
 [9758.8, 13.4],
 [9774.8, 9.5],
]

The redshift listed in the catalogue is 0.55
